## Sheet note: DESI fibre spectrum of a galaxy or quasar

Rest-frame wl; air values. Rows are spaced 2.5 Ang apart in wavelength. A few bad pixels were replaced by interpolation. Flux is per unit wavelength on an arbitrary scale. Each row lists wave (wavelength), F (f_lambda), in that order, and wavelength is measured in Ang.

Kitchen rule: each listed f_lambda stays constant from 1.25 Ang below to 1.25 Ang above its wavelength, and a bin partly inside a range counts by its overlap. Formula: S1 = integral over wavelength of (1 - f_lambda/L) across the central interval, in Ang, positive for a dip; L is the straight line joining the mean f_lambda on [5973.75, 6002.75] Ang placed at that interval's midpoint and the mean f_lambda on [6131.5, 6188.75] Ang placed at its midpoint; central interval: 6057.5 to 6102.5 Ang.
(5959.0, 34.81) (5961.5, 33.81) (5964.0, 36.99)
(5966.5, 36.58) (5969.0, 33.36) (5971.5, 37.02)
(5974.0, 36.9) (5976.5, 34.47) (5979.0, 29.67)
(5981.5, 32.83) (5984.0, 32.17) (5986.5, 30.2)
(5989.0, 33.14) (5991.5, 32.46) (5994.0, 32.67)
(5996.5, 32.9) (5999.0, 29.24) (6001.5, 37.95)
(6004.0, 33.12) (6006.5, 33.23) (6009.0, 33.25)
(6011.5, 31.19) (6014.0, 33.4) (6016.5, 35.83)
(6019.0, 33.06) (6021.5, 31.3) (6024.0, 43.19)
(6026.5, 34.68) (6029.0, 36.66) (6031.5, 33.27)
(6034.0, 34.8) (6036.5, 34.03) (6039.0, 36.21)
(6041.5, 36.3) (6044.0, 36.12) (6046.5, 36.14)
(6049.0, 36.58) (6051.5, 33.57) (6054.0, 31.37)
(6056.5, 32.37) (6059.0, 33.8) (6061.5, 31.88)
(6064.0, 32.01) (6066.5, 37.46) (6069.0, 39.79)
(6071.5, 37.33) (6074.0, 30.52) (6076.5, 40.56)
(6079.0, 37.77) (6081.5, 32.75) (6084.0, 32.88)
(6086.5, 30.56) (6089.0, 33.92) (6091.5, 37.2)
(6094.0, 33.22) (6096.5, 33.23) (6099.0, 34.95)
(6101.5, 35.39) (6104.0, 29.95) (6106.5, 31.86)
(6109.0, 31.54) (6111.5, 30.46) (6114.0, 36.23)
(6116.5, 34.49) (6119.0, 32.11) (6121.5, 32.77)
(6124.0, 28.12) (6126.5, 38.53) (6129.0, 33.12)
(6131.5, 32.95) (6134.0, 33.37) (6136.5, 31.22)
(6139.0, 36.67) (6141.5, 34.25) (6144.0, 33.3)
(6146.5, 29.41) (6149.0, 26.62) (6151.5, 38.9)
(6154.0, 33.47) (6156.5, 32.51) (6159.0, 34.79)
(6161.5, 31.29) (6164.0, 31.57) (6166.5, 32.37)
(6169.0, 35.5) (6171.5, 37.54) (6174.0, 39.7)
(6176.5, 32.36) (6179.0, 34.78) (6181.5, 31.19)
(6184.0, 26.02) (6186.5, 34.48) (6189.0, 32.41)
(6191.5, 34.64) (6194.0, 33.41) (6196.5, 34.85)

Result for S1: -2.3 Ang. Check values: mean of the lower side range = 32.7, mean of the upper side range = 33.2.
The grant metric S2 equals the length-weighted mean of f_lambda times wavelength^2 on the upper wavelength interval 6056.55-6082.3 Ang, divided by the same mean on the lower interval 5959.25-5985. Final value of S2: 1.1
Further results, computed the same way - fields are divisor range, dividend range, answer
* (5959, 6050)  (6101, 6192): 1.01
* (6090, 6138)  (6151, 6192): 1.03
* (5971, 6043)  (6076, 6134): 1.02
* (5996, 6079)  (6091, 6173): 0.99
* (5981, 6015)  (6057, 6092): 1.09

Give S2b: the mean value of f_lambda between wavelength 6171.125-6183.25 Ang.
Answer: 34.6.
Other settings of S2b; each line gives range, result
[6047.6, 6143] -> 33.9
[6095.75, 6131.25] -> 33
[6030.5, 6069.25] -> 34.6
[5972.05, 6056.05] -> 34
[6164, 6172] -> 34.4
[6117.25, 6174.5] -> 33.4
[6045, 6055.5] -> 34.4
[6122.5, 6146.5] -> 33.3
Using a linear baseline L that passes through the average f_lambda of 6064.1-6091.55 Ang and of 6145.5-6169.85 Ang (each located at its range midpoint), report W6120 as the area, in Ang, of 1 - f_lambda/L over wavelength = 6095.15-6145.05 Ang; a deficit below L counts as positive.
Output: 1.0 Ang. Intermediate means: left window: 35.3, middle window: 33.2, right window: 32.6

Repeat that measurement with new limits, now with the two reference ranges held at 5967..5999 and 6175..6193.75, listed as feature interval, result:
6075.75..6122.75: -1.4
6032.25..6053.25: -1.6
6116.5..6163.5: -0.6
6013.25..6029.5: -1.2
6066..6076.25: -1.2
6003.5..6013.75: 0.1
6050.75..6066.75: 0.0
